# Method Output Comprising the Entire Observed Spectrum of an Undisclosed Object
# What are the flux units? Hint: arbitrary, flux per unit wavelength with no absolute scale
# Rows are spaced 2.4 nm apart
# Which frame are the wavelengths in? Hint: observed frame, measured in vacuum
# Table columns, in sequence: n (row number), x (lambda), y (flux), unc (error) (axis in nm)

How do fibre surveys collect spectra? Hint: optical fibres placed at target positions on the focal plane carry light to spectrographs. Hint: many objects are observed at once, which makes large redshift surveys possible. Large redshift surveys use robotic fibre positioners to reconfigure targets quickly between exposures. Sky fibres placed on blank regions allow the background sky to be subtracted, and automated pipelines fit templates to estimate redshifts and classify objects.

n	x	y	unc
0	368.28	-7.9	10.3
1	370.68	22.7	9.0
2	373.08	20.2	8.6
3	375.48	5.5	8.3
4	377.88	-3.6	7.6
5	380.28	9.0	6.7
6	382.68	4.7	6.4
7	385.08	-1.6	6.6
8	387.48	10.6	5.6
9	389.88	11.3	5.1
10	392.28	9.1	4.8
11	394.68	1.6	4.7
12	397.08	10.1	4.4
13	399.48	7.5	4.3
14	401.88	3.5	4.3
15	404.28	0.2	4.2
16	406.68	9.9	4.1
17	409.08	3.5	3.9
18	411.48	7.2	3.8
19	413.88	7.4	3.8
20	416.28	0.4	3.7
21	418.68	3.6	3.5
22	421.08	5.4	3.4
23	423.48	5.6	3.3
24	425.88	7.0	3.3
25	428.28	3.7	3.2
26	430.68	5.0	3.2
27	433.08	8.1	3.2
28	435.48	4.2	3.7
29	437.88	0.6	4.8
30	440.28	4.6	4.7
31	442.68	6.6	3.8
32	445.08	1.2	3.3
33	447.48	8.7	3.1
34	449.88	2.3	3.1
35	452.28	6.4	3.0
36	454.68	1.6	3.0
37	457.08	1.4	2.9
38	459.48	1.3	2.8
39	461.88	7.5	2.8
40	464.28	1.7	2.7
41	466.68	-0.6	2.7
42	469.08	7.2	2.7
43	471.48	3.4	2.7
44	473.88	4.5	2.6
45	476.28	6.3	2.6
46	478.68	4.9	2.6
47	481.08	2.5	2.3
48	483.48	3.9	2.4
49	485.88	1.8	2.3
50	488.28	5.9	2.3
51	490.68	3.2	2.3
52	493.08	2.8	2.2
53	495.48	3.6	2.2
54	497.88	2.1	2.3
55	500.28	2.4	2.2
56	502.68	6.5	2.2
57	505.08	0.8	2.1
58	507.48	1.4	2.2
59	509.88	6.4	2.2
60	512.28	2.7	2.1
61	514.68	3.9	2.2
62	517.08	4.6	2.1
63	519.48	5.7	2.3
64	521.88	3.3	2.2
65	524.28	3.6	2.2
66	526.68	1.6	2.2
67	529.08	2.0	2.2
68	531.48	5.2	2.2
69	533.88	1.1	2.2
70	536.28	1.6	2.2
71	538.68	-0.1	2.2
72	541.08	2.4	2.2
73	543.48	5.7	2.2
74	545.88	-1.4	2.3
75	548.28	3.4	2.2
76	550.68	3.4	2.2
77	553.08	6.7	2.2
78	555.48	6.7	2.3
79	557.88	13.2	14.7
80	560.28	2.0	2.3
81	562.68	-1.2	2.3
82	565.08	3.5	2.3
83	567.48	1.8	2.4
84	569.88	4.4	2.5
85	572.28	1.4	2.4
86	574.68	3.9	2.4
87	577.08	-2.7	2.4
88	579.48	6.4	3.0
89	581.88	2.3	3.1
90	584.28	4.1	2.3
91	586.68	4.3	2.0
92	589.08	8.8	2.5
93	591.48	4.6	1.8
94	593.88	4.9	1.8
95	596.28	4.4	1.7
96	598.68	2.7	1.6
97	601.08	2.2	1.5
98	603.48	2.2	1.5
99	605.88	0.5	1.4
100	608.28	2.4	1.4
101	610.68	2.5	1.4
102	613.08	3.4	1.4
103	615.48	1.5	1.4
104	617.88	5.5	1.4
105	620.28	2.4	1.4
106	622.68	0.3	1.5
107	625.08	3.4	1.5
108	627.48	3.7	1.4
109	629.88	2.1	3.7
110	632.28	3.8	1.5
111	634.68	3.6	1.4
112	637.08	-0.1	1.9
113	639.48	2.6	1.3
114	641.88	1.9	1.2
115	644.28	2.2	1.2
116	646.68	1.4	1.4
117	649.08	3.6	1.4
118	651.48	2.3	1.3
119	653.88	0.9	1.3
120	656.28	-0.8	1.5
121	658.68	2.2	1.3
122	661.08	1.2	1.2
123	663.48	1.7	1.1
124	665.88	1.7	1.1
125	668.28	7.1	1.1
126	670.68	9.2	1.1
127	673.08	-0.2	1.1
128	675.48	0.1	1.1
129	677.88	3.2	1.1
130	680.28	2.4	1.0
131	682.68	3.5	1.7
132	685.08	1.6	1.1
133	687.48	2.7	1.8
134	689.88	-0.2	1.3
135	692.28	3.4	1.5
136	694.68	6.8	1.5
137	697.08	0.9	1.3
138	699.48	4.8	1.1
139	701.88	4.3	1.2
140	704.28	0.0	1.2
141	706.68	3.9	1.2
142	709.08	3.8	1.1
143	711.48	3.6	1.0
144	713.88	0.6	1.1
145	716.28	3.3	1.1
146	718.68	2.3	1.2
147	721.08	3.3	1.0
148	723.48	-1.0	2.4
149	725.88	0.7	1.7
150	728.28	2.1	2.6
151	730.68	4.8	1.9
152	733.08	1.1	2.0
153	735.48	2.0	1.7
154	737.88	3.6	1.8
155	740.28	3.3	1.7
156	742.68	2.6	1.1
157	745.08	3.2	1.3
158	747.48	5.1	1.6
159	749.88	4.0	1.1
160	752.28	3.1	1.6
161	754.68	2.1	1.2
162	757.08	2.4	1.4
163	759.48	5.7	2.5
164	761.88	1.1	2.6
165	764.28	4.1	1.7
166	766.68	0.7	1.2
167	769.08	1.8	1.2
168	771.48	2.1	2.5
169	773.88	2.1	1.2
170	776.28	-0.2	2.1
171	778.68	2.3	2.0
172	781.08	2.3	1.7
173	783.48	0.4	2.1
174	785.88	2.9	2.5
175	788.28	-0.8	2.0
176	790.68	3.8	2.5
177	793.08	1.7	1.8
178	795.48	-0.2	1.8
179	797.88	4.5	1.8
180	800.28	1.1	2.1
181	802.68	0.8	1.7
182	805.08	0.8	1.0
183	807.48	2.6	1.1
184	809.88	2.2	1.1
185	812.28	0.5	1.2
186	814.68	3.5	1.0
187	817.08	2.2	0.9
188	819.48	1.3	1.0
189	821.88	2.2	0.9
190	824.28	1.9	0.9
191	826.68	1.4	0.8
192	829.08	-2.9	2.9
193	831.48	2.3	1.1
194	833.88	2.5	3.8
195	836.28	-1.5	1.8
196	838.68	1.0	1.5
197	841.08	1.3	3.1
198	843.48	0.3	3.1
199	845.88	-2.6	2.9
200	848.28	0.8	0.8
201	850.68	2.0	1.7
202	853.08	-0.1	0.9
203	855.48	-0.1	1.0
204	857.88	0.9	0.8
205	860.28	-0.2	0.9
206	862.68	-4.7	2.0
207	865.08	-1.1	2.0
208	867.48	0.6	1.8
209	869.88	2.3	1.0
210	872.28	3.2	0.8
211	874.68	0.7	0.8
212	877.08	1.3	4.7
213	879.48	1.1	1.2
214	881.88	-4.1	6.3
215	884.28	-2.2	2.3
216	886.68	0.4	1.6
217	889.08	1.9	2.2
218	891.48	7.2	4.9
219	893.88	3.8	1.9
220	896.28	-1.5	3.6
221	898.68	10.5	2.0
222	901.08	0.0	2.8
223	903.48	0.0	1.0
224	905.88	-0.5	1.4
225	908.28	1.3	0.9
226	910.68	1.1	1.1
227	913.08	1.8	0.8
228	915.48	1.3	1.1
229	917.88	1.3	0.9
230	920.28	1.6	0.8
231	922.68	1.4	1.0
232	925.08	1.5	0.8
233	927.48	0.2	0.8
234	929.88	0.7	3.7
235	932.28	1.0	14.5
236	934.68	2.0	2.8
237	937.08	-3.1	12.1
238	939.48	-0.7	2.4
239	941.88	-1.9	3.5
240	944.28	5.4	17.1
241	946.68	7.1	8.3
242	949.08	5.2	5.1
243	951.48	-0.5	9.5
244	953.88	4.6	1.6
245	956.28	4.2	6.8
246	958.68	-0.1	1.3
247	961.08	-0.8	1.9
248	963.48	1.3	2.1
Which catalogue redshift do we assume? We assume 0.796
